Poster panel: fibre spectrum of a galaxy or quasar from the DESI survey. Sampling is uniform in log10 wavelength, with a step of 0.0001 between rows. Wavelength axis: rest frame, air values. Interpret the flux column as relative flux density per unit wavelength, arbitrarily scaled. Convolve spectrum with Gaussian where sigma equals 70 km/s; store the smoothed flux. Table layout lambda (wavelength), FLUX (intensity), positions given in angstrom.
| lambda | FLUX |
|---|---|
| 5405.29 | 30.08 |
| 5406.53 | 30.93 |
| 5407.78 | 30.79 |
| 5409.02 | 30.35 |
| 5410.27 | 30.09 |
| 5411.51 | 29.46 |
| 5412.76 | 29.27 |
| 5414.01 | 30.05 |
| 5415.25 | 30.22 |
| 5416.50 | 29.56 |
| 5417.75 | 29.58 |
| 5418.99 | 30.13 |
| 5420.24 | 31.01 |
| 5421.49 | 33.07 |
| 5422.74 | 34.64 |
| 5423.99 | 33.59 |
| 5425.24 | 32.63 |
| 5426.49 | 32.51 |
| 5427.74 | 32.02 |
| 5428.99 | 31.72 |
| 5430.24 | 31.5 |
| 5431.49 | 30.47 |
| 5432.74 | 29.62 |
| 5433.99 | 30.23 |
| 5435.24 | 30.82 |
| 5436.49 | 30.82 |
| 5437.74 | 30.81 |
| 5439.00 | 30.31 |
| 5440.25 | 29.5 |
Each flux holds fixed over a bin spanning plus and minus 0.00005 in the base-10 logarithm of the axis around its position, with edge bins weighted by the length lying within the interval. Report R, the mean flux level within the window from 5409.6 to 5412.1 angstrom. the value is 29.8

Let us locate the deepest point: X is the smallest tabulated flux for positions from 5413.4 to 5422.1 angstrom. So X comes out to 29.56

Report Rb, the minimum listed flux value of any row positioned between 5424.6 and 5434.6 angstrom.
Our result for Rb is 29.62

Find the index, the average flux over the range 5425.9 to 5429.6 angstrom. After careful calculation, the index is 32.1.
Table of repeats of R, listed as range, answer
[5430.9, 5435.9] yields 30.3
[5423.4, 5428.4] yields 32.7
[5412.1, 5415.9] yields 29.8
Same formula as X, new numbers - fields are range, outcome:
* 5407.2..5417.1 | 29.27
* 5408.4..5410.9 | 30.09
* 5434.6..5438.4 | 30.81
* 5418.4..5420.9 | 30.13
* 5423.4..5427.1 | 32.51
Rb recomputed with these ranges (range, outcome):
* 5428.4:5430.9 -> 31.5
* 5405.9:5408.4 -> 30.79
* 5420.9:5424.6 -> 33.07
